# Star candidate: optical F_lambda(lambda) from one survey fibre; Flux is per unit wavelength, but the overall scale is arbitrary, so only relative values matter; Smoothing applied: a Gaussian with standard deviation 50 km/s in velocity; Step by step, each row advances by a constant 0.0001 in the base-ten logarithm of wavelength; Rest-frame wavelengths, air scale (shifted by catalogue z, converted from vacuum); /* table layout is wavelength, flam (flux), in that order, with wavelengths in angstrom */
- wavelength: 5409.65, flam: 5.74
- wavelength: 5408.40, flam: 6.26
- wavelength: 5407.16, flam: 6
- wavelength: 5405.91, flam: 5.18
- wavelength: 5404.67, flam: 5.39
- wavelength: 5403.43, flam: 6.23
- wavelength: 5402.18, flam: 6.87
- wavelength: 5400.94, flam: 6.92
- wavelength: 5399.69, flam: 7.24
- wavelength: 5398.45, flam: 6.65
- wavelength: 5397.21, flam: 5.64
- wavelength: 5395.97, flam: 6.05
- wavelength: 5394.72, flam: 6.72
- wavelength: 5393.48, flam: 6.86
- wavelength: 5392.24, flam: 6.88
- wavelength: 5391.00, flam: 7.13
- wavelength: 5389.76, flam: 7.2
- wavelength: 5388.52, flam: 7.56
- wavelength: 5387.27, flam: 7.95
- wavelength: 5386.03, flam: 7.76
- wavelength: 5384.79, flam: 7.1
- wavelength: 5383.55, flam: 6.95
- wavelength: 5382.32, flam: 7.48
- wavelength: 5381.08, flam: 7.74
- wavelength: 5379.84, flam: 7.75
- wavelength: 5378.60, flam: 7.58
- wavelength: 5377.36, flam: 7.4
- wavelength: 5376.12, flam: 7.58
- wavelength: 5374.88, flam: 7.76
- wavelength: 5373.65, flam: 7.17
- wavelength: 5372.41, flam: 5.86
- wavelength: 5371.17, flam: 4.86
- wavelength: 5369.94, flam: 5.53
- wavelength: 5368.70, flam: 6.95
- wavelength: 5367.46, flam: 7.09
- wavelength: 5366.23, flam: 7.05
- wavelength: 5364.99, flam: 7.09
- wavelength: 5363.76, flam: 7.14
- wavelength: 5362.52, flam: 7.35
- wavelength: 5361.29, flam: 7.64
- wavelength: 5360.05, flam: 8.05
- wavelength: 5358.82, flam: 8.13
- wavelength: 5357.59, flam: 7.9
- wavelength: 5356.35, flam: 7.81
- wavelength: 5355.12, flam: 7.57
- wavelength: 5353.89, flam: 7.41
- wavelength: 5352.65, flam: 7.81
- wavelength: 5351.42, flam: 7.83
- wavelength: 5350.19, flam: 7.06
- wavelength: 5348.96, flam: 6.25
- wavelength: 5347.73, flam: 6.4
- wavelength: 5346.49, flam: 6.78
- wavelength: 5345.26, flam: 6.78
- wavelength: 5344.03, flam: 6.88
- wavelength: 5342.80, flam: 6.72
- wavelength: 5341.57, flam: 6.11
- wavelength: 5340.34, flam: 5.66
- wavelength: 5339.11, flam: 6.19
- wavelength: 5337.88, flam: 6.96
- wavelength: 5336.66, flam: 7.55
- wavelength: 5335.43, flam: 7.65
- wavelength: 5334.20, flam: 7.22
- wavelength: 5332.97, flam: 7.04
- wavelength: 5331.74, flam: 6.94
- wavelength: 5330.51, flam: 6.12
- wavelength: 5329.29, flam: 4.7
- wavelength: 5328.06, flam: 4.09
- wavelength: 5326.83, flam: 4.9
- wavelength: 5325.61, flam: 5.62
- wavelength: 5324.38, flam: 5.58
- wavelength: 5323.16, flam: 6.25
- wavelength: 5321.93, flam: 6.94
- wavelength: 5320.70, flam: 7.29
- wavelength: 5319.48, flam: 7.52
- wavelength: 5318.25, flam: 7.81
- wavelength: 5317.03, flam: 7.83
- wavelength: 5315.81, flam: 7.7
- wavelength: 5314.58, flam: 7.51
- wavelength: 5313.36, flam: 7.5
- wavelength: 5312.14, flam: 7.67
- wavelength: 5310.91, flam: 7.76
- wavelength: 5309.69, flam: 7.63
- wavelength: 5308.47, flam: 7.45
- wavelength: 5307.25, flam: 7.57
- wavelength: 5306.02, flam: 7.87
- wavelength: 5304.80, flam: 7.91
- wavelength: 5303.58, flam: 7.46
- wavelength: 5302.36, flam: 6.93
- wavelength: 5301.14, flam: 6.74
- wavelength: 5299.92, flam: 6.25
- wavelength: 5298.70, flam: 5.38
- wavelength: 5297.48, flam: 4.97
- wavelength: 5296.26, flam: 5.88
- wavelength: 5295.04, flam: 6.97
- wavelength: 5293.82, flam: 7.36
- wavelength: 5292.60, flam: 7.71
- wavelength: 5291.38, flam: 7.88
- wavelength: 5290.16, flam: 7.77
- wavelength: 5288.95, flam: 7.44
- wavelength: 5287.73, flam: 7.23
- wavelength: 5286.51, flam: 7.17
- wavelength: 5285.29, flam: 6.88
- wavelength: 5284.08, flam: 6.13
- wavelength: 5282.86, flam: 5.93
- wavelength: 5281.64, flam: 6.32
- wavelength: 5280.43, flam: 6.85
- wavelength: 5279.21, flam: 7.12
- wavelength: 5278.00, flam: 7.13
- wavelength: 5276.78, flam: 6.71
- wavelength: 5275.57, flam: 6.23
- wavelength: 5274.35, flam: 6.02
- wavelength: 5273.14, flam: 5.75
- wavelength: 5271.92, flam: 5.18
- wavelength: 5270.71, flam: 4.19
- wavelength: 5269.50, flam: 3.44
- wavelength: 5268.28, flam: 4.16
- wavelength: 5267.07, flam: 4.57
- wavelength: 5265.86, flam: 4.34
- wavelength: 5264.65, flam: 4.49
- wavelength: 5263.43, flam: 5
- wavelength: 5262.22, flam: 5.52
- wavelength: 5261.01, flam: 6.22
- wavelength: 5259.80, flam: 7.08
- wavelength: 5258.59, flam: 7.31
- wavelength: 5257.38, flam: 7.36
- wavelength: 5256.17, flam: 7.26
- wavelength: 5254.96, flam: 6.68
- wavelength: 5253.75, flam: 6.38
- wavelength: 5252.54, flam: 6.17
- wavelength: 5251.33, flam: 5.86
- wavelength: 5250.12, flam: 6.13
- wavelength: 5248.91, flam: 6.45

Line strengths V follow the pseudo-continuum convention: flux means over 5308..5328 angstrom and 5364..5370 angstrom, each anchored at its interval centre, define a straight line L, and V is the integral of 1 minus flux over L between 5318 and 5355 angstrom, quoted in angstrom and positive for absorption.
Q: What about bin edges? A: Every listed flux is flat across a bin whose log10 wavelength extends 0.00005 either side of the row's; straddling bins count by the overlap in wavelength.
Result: 1.78 angstrom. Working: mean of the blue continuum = 6.98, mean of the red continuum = 6.88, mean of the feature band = 6.6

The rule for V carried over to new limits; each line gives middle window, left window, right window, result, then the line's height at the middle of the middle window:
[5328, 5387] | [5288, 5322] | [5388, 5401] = -0.2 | 6.98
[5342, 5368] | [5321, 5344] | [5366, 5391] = -2.3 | 6.68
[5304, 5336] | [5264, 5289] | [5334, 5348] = -2.5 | 6.44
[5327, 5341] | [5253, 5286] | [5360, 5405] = 0.4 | 6.53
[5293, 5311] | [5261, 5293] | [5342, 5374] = -1.6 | 6.35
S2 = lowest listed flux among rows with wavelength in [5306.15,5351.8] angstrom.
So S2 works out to 4.09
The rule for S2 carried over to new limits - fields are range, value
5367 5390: 4.86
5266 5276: 3.44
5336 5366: 5.66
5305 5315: 7.45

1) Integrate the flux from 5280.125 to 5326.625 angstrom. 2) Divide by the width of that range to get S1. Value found 7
